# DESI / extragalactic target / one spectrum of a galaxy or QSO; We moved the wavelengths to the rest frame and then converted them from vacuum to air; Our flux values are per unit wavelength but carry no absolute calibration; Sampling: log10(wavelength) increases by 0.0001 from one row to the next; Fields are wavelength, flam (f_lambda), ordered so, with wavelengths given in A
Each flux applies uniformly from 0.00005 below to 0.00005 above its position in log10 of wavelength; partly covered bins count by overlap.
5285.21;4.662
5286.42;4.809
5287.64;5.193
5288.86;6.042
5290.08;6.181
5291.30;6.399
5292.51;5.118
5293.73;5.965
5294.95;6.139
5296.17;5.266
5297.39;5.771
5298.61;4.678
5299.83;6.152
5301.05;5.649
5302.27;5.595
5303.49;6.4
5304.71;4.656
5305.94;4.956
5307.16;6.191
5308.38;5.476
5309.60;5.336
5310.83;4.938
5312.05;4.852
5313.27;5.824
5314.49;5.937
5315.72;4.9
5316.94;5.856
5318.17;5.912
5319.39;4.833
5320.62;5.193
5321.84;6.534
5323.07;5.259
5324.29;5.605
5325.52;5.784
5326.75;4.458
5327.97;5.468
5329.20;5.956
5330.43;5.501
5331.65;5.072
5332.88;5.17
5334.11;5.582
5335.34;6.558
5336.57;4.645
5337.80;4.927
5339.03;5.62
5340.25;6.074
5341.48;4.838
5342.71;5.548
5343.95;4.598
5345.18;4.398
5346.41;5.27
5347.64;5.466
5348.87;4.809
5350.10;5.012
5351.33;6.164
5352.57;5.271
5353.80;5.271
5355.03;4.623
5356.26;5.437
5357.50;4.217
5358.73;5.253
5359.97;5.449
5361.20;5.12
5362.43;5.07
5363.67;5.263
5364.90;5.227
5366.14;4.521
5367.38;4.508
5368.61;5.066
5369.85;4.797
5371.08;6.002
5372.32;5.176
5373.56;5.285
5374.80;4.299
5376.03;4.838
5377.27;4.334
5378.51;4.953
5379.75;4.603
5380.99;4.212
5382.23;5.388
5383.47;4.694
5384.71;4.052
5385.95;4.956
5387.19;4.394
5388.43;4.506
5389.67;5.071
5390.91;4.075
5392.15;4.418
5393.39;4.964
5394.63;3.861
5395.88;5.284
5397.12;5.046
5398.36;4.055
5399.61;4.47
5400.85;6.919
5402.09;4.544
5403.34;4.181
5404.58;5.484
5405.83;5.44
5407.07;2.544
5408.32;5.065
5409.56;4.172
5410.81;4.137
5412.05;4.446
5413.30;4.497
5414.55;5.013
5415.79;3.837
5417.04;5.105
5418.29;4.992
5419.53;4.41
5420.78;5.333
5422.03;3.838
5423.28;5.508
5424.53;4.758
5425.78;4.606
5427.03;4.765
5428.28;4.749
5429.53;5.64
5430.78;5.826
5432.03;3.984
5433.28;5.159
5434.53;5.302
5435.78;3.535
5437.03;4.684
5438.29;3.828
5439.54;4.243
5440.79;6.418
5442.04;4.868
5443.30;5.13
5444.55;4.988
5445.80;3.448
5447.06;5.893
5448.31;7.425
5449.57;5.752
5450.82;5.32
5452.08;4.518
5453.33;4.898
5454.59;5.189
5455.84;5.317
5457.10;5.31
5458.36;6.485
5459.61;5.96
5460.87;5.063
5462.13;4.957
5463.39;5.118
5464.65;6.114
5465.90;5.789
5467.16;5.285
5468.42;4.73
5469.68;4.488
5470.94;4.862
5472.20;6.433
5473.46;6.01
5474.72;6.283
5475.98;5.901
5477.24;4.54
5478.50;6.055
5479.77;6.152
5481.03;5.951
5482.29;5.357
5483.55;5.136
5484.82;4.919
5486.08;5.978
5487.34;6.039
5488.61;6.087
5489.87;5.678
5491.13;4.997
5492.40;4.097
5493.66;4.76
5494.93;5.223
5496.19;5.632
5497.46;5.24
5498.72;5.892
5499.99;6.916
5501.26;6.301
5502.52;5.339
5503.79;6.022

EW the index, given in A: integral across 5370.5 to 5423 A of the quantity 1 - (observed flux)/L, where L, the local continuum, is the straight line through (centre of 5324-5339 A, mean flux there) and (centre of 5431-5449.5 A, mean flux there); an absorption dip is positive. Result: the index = 4.56 A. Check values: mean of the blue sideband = 5.4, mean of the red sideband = 4.97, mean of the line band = 4.69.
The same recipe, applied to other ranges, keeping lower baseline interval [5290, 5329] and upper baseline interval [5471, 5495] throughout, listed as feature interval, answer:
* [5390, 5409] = 2.9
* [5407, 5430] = 3.7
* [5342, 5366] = 1.8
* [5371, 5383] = 1.5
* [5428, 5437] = 1.1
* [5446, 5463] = 0.2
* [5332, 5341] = 0.1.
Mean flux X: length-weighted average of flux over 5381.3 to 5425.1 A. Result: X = 4.67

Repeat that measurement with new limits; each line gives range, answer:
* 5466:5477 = 5.48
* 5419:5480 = 5.2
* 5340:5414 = 4.85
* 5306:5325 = 5.5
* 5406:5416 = 4.29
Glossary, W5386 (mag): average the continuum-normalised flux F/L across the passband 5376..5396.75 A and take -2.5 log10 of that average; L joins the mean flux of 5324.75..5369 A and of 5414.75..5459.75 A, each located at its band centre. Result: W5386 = 0.112 mag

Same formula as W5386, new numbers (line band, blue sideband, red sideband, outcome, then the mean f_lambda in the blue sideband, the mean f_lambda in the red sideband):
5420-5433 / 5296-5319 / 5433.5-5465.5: 0.07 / 5.49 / 5.2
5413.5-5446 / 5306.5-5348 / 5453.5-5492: 0.15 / 5.4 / 5.52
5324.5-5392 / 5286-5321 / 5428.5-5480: 0.08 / 5.53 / 5.28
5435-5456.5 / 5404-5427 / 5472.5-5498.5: 0.00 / 4.62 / 5.52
